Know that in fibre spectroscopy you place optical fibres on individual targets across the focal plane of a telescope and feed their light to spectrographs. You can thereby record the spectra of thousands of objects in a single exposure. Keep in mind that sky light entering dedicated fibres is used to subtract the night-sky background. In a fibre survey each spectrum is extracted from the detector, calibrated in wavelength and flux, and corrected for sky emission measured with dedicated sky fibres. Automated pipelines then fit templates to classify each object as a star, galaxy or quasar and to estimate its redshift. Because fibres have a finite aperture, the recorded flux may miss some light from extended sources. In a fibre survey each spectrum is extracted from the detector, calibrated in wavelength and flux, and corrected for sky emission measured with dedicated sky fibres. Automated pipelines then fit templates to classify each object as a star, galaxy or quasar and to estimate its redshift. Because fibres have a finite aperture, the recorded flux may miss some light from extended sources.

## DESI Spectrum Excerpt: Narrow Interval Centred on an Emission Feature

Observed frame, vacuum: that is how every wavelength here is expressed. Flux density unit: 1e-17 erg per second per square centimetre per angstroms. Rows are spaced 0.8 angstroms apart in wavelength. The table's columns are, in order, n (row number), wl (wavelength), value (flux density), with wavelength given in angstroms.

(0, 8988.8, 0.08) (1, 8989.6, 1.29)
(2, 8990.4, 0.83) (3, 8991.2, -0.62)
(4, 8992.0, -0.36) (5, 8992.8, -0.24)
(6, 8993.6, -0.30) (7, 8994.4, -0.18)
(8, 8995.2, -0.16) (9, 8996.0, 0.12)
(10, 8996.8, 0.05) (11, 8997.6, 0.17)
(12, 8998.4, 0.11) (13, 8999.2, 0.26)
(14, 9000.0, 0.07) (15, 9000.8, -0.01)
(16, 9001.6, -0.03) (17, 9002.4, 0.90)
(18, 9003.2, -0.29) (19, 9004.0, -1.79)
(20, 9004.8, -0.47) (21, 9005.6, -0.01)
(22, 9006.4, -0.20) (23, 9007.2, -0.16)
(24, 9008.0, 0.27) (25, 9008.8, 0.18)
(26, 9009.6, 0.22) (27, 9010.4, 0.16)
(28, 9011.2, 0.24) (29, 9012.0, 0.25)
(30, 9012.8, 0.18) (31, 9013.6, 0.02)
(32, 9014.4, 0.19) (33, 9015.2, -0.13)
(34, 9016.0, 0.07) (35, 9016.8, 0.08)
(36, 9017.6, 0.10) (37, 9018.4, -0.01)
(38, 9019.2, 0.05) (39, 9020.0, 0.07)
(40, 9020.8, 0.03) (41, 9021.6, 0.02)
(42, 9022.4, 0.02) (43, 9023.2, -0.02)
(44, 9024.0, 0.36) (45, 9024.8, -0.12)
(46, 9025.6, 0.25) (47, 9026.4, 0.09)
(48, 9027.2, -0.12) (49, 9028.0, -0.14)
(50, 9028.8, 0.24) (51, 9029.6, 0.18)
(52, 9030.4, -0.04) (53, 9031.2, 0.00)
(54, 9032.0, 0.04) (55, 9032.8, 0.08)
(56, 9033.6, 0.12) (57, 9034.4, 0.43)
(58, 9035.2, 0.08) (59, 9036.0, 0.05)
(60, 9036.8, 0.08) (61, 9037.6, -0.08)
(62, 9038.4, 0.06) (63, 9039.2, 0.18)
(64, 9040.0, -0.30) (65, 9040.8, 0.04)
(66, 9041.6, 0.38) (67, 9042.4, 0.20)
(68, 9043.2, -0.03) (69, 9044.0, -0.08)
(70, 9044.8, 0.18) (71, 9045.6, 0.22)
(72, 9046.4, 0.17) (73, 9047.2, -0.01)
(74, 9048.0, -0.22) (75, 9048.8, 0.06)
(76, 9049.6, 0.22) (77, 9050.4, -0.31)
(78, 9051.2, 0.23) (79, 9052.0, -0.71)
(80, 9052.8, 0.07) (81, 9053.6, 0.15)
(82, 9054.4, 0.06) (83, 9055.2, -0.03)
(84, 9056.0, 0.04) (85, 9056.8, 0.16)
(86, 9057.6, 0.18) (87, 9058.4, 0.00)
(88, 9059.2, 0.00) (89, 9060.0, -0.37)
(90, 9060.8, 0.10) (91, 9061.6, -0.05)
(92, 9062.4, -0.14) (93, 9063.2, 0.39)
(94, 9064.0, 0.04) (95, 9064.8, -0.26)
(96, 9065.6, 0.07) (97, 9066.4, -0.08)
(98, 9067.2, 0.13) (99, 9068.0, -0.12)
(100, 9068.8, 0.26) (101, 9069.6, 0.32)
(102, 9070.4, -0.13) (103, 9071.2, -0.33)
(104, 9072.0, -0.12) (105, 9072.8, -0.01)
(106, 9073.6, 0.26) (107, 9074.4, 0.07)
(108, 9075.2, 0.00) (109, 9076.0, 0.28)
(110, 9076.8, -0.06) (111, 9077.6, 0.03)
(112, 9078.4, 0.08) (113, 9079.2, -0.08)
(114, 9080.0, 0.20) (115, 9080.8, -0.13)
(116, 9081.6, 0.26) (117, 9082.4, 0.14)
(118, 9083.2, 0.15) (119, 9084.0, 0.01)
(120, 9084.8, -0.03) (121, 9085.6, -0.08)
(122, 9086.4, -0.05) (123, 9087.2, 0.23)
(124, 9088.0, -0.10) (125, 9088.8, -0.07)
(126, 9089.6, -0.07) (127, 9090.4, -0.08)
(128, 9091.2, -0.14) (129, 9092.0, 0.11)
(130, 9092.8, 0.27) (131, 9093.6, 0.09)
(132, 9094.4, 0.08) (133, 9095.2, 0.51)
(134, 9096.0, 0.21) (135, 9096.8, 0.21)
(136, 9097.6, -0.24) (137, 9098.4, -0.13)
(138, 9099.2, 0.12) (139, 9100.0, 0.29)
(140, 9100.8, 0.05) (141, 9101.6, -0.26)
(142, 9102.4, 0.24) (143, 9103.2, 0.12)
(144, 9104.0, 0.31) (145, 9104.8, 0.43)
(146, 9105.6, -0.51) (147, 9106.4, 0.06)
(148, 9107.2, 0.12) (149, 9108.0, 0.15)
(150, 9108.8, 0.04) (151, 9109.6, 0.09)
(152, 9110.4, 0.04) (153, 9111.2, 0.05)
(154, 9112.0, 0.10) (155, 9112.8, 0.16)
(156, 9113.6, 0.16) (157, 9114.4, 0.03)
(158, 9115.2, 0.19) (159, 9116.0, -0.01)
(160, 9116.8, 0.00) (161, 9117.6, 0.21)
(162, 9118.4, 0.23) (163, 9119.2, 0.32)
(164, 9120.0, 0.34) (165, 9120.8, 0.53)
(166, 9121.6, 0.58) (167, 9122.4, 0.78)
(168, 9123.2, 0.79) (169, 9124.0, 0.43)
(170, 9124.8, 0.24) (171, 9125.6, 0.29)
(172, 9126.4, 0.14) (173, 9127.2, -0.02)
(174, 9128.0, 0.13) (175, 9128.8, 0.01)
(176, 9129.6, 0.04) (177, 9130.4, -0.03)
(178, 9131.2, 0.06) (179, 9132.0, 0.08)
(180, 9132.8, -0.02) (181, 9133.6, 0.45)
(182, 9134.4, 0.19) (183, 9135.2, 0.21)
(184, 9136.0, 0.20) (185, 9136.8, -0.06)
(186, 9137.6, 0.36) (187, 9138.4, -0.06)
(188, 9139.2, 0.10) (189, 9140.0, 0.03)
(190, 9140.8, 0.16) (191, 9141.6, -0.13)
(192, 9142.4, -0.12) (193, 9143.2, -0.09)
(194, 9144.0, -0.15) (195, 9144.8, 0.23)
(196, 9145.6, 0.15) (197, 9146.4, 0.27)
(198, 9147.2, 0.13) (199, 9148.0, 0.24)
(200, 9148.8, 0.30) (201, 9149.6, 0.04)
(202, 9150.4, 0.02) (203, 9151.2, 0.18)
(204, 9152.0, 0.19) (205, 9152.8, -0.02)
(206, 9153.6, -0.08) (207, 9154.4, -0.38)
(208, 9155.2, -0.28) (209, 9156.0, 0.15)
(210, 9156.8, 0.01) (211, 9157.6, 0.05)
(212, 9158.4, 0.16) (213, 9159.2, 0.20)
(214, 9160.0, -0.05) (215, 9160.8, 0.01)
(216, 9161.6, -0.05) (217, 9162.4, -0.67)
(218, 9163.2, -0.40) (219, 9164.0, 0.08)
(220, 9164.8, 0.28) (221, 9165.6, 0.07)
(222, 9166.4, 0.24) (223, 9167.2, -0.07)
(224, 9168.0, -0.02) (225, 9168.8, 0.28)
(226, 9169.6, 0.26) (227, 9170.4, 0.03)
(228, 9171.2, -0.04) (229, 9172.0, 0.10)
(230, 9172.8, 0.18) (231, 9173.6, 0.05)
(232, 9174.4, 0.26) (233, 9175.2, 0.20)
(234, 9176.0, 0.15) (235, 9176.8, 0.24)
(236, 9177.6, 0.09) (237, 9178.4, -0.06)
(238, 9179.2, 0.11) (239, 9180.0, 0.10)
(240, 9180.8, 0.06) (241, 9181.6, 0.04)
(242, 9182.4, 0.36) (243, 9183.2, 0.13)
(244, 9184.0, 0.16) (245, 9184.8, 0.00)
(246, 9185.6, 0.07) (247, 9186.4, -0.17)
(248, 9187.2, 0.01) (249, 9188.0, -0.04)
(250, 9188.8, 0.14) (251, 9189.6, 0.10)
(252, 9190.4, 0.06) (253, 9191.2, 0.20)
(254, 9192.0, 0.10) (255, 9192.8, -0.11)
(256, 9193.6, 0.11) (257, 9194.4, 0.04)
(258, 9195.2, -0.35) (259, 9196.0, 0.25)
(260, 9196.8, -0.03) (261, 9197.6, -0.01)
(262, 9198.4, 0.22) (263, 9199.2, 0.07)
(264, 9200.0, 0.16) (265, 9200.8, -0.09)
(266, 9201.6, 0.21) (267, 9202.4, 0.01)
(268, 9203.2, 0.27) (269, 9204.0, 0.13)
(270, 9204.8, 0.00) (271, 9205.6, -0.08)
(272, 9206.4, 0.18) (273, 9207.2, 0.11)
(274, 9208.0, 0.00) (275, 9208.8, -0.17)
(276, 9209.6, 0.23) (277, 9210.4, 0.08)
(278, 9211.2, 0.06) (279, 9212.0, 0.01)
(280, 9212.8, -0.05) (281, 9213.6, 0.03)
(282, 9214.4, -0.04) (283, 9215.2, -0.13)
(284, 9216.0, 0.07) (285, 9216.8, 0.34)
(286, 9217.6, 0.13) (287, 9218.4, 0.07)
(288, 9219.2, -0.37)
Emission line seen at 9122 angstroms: [O III]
